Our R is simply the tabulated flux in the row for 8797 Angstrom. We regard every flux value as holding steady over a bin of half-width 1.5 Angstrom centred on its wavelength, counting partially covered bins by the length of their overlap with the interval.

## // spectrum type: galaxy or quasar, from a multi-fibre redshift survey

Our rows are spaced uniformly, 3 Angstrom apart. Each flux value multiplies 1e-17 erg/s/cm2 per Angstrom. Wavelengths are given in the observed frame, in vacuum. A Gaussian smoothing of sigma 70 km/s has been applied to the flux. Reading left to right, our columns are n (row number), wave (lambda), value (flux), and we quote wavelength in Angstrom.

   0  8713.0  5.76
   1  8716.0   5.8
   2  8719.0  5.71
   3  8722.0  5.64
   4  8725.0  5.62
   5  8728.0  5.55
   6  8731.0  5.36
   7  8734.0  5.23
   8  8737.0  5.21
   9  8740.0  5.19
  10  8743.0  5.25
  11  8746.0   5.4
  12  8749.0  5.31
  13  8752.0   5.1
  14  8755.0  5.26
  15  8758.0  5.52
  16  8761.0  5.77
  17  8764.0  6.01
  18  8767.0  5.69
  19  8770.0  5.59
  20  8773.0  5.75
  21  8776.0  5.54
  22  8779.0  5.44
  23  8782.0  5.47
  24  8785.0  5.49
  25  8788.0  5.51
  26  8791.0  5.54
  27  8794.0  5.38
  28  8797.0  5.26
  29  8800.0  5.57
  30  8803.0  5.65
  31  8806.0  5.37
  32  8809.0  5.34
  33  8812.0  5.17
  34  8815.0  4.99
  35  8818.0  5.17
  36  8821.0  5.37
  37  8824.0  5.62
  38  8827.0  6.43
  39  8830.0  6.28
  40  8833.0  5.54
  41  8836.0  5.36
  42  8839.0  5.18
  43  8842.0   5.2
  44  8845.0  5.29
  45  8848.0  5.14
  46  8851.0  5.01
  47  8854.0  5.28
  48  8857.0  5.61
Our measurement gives 5.26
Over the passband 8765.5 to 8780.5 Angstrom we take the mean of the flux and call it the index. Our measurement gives 5.6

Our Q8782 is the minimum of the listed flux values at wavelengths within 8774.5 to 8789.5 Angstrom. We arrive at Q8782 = 5.44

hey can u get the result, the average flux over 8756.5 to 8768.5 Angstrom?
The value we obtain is 5.75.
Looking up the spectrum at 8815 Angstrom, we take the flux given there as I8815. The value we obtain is 4.99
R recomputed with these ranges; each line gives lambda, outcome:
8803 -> 5.65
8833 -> 5.54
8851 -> 5.01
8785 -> 5.49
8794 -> 5.38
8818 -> 5.17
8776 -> 5.54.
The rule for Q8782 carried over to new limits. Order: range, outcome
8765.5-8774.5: 5.59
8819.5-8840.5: 5.18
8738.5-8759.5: 5.1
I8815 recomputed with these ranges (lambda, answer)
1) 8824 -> 5.62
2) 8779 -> 5.44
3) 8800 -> 5.57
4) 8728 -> 5.55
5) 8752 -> 5.1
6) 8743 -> 5.25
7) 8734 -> 5.23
